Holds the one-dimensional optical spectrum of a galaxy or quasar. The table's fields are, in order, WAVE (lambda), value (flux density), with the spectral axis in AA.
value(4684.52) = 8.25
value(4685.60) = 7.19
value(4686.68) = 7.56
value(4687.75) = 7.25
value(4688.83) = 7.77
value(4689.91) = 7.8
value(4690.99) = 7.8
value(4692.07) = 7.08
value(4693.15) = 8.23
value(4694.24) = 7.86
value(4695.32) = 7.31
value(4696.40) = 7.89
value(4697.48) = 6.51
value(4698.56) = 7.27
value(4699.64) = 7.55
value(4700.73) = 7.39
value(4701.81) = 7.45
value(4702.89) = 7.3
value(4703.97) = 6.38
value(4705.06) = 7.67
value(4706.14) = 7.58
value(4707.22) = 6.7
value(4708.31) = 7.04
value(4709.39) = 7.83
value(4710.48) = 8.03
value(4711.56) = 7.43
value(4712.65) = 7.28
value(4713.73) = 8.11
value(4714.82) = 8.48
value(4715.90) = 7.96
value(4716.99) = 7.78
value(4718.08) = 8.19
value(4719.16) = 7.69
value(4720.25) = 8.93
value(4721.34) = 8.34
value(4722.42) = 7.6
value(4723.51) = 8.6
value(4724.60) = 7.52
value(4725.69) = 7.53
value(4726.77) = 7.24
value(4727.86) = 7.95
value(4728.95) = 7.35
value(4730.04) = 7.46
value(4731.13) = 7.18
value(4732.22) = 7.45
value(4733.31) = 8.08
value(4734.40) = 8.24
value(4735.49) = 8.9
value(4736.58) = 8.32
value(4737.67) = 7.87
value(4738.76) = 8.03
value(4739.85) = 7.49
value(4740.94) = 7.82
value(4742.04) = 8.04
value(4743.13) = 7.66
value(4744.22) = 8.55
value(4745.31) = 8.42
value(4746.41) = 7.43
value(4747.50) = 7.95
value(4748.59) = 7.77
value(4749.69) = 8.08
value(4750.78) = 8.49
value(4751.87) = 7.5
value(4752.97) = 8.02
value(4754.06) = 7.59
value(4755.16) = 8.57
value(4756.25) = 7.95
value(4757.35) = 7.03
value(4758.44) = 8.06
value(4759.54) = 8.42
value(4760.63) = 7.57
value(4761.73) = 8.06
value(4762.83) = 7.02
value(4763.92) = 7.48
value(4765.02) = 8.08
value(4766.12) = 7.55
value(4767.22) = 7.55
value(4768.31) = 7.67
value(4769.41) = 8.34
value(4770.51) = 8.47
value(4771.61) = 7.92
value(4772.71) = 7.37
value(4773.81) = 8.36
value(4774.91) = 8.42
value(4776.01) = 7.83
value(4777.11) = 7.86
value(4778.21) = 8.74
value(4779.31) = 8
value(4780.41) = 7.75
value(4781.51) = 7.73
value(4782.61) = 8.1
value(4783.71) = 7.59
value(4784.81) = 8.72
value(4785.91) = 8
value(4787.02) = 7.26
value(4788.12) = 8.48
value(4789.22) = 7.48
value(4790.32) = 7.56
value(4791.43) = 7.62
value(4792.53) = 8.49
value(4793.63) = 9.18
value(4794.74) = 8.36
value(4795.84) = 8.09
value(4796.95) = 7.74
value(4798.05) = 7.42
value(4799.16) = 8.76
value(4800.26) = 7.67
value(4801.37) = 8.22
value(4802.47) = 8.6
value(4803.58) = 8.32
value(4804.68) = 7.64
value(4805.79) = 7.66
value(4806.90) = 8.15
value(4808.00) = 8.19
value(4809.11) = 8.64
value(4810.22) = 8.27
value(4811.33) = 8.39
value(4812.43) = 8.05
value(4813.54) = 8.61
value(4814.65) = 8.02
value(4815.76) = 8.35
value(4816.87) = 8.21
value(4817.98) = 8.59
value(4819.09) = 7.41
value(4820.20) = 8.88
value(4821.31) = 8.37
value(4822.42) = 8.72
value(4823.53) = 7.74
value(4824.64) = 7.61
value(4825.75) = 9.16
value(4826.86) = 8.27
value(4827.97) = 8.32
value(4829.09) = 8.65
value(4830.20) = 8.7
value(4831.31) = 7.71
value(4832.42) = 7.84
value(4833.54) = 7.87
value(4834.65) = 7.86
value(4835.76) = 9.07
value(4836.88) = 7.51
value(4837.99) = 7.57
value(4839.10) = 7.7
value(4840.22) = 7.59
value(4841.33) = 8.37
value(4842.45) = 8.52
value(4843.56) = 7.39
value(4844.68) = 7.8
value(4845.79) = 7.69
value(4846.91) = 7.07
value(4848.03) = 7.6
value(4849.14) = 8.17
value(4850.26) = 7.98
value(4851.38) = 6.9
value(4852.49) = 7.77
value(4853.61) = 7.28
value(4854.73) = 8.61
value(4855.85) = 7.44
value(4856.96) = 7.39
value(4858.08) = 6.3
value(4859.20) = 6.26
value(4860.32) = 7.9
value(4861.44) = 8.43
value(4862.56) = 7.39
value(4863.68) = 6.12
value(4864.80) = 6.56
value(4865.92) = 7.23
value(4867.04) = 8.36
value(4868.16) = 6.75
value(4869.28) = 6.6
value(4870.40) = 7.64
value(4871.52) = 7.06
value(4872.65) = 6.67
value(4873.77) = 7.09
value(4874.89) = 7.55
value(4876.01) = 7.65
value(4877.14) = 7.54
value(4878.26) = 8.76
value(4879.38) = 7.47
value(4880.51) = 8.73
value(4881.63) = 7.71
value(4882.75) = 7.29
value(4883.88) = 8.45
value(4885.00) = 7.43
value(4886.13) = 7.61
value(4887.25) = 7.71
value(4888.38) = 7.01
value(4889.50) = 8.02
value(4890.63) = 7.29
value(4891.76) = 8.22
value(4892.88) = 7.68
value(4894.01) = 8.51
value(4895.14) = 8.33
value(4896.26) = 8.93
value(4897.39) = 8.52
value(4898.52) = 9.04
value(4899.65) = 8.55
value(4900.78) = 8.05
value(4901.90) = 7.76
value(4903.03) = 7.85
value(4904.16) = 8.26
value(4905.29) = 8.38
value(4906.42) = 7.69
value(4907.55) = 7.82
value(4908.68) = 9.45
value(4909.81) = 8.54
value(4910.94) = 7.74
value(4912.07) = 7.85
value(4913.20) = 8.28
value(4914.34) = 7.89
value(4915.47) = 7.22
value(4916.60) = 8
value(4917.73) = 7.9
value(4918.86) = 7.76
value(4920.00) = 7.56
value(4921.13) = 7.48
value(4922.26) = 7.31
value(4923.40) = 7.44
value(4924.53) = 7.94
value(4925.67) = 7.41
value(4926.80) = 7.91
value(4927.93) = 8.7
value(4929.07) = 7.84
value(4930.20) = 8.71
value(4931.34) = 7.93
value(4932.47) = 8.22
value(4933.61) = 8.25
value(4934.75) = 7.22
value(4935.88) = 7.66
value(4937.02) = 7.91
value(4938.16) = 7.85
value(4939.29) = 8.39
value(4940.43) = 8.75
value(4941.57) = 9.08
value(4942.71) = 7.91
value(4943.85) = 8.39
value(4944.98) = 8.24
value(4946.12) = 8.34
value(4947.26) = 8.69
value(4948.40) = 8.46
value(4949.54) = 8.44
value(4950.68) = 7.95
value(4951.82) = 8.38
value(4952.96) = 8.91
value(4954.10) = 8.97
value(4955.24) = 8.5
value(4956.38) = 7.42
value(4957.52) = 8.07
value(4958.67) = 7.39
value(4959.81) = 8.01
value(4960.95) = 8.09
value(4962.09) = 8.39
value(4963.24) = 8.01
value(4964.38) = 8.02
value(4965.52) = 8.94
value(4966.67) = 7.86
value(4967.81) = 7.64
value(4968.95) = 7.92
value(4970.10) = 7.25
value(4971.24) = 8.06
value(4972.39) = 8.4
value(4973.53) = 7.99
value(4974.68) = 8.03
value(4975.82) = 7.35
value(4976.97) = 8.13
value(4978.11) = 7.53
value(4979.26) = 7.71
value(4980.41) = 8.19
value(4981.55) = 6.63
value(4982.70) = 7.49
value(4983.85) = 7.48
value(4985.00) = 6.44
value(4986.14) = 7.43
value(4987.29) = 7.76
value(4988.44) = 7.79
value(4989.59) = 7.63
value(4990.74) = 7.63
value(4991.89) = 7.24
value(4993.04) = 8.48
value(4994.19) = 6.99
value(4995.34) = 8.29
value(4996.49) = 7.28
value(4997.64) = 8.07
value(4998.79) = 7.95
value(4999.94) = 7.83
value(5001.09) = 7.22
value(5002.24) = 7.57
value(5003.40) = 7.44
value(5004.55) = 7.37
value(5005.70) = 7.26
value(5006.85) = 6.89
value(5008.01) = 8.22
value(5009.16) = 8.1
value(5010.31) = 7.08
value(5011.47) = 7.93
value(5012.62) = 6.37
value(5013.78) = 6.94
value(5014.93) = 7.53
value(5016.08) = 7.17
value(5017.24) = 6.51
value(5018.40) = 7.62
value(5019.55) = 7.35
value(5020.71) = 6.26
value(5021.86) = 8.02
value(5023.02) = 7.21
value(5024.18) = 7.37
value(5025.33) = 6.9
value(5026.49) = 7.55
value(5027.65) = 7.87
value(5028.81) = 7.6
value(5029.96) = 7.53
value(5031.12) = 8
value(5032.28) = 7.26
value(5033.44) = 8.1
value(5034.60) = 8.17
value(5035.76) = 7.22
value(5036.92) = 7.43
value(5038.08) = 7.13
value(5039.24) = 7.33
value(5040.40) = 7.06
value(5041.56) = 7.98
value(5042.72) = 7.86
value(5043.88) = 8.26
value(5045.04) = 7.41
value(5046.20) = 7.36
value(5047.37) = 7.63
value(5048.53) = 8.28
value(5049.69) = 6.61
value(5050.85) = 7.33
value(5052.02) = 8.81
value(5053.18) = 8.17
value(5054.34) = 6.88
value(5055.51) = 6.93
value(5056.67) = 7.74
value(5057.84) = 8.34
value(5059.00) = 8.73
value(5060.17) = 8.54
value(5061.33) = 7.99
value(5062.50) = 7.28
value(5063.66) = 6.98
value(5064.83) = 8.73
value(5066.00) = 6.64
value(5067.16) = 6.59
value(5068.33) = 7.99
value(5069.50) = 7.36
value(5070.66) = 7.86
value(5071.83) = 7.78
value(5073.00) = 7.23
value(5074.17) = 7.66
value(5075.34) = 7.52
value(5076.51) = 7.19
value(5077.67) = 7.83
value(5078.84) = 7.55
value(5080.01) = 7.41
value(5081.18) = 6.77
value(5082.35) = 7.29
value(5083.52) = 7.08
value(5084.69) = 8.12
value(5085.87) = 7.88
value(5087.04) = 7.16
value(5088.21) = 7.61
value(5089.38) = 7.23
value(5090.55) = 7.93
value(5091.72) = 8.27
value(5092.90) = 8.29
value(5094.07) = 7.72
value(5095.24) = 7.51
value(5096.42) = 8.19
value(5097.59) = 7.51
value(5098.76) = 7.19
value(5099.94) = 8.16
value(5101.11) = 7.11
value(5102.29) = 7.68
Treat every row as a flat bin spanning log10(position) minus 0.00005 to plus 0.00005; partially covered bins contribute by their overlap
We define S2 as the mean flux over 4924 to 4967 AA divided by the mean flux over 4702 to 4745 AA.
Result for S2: 1.05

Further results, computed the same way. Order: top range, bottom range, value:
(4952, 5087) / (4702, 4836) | 0.96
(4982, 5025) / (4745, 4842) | 0.92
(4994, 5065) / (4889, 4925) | 0.94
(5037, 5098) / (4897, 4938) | 0.95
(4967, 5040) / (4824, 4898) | 0.97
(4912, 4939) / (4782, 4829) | 0.96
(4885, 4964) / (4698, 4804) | 1.03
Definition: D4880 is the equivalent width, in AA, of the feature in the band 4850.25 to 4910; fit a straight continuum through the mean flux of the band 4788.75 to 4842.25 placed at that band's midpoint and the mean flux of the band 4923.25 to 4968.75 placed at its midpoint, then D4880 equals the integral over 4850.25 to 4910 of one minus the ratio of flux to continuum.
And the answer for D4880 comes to 3.2 AA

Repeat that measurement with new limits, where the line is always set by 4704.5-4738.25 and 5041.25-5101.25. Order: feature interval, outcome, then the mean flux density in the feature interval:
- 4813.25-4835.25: -1.3 AA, 8.24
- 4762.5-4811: -1.4 AA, 8.01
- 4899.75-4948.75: -2.1 AA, 8.05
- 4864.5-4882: 0.6 AA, 7.47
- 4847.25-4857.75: 0.2 AA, 7.64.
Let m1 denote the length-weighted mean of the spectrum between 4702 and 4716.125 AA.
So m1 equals 7.51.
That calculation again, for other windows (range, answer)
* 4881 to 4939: 7.97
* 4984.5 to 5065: 7.56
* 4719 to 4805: 7.95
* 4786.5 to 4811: 8.09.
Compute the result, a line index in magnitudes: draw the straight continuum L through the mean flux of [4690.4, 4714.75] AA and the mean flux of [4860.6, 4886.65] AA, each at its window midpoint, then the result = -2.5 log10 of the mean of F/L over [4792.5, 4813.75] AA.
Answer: -0.10 mag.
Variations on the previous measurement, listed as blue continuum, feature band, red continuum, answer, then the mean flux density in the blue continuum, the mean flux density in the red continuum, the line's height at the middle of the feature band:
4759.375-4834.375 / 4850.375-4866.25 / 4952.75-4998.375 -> 0.10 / 8.08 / 7.83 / 8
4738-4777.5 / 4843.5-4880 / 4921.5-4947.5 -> 0.08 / 7.9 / 8.08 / 8.01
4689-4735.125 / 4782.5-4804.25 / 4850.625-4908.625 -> -0.06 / 7.65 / 7.7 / 7.67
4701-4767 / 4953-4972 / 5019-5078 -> -0.06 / 7.8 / 7.59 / 7.64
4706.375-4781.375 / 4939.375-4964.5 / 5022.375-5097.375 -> -0.08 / 7.88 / 7.61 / 7.7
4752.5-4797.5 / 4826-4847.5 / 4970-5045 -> -0.02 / 7.95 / 7.54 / 7.84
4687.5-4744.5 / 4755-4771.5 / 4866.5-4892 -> -0.02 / 7.71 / 7.58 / 7.67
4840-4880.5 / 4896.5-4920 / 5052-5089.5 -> -0.09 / 7.49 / 7.59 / 7.51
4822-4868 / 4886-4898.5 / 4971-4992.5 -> -0.05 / 7.75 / 7.62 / 7.71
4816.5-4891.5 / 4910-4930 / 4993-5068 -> -0.02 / 7.73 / 7.54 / 7.66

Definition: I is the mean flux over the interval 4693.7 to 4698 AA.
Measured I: 7.4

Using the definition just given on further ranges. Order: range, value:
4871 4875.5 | 7.1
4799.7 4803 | 8.18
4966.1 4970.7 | 7.68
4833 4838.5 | 7.99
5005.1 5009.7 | 7.61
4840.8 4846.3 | 7.96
